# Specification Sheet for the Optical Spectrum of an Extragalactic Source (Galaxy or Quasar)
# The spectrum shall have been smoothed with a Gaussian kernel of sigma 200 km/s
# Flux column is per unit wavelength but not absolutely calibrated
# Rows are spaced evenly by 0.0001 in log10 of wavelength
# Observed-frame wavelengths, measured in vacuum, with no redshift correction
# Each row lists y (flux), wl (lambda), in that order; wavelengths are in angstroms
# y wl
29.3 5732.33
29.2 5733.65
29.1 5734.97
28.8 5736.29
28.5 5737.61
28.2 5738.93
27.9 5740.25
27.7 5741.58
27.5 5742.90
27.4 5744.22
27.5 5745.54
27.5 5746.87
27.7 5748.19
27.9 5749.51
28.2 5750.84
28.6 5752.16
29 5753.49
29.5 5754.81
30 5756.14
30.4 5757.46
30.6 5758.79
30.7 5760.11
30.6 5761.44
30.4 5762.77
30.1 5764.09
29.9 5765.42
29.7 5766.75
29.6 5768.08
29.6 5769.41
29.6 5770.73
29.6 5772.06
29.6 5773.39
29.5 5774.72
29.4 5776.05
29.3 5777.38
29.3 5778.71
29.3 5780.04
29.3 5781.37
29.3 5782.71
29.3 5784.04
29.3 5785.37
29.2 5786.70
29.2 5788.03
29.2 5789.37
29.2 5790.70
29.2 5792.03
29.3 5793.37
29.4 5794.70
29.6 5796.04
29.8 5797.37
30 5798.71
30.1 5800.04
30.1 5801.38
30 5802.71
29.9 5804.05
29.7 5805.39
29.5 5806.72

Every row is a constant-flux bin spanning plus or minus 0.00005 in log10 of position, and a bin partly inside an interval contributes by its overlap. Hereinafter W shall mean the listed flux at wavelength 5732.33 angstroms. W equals 29.3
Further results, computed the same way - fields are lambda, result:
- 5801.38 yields 30.1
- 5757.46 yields 30.4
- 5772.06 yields 29.6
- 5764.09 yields 30.1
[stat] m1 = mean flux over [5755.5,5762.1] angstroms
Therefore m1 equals 30.5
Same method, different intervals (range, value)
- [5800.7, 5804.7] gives 30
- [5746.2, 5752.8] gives 28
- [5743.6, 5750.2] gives 27.6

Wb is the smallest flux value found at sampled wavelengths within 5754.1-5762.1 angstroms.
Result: 29.5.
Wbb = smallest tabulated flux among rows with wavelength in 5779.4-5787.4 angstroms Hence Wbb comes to 29.2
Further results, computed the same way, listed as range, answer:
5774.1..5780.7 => 29.3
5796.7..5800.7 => 29.8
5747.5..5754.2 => 27.7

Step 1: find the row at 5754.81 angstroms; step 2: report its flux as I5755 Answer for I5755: 29.5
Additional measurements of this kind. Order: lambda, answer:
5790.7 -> 29.2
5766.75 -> 29.7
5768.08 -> 29.6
